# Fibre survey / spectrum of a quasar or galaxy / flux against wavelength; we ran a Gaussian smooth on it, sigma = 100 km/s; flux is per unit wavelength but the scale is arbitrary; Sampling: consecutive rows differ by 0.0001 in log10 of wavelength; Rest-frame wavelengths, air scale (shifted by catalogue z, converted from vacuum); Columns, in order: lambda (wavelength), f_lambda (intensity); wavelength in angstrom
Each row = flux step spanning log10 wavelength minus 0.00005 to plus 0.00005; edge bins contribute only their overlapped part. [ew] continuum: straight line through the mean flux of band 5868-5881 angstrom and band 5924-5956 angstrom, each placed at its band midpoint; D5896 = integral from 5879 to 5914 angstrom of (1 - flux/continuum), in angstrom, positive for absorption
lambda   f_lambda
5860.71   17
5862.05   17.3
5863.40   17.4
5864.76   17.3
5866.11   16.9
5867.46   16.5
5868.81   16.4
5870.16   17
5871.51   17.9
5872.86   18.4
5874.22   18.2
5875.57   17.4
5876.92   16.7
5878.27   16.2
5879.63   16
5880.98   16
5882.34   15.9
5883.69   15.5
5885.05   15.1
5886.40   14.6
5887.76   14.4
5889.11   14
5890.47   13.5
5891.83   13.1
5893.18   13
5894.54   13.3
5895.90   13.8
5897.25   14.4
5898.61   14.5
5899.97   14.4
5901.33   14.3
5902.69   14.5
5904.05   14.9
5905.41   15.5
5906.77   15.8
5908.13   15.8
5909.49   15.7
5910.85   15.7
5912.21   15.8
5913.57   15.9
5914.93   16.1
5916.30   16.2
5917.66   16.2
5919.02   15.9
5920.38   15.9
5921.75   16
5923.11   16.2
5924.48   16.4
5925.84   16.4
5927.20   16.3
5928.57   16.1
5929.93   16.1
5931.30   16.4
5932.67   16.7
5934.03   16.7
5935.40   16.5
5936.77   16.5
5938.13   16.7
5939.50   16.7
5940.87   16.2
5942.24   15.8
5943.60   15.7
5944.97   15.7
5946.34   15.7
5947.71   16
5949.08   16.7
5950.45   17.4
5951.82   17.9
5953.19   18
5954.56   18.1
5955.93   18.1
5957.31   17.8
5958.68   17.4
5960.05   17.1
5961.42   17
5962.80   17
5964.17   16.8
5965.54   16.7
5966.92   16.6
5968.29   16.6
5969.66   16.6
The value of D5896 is 4.3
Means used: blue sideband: 17.1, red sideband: 16.6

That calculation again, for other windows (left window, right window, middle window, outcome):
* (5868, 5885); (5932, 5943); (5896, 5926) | 1.9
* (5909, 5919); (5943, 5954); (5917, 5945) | 0.1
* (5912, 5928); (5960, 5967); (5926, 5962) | -0.5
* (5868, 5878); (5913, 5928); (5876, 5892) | 1.8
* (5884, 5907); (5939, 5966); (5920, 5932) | -0.4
